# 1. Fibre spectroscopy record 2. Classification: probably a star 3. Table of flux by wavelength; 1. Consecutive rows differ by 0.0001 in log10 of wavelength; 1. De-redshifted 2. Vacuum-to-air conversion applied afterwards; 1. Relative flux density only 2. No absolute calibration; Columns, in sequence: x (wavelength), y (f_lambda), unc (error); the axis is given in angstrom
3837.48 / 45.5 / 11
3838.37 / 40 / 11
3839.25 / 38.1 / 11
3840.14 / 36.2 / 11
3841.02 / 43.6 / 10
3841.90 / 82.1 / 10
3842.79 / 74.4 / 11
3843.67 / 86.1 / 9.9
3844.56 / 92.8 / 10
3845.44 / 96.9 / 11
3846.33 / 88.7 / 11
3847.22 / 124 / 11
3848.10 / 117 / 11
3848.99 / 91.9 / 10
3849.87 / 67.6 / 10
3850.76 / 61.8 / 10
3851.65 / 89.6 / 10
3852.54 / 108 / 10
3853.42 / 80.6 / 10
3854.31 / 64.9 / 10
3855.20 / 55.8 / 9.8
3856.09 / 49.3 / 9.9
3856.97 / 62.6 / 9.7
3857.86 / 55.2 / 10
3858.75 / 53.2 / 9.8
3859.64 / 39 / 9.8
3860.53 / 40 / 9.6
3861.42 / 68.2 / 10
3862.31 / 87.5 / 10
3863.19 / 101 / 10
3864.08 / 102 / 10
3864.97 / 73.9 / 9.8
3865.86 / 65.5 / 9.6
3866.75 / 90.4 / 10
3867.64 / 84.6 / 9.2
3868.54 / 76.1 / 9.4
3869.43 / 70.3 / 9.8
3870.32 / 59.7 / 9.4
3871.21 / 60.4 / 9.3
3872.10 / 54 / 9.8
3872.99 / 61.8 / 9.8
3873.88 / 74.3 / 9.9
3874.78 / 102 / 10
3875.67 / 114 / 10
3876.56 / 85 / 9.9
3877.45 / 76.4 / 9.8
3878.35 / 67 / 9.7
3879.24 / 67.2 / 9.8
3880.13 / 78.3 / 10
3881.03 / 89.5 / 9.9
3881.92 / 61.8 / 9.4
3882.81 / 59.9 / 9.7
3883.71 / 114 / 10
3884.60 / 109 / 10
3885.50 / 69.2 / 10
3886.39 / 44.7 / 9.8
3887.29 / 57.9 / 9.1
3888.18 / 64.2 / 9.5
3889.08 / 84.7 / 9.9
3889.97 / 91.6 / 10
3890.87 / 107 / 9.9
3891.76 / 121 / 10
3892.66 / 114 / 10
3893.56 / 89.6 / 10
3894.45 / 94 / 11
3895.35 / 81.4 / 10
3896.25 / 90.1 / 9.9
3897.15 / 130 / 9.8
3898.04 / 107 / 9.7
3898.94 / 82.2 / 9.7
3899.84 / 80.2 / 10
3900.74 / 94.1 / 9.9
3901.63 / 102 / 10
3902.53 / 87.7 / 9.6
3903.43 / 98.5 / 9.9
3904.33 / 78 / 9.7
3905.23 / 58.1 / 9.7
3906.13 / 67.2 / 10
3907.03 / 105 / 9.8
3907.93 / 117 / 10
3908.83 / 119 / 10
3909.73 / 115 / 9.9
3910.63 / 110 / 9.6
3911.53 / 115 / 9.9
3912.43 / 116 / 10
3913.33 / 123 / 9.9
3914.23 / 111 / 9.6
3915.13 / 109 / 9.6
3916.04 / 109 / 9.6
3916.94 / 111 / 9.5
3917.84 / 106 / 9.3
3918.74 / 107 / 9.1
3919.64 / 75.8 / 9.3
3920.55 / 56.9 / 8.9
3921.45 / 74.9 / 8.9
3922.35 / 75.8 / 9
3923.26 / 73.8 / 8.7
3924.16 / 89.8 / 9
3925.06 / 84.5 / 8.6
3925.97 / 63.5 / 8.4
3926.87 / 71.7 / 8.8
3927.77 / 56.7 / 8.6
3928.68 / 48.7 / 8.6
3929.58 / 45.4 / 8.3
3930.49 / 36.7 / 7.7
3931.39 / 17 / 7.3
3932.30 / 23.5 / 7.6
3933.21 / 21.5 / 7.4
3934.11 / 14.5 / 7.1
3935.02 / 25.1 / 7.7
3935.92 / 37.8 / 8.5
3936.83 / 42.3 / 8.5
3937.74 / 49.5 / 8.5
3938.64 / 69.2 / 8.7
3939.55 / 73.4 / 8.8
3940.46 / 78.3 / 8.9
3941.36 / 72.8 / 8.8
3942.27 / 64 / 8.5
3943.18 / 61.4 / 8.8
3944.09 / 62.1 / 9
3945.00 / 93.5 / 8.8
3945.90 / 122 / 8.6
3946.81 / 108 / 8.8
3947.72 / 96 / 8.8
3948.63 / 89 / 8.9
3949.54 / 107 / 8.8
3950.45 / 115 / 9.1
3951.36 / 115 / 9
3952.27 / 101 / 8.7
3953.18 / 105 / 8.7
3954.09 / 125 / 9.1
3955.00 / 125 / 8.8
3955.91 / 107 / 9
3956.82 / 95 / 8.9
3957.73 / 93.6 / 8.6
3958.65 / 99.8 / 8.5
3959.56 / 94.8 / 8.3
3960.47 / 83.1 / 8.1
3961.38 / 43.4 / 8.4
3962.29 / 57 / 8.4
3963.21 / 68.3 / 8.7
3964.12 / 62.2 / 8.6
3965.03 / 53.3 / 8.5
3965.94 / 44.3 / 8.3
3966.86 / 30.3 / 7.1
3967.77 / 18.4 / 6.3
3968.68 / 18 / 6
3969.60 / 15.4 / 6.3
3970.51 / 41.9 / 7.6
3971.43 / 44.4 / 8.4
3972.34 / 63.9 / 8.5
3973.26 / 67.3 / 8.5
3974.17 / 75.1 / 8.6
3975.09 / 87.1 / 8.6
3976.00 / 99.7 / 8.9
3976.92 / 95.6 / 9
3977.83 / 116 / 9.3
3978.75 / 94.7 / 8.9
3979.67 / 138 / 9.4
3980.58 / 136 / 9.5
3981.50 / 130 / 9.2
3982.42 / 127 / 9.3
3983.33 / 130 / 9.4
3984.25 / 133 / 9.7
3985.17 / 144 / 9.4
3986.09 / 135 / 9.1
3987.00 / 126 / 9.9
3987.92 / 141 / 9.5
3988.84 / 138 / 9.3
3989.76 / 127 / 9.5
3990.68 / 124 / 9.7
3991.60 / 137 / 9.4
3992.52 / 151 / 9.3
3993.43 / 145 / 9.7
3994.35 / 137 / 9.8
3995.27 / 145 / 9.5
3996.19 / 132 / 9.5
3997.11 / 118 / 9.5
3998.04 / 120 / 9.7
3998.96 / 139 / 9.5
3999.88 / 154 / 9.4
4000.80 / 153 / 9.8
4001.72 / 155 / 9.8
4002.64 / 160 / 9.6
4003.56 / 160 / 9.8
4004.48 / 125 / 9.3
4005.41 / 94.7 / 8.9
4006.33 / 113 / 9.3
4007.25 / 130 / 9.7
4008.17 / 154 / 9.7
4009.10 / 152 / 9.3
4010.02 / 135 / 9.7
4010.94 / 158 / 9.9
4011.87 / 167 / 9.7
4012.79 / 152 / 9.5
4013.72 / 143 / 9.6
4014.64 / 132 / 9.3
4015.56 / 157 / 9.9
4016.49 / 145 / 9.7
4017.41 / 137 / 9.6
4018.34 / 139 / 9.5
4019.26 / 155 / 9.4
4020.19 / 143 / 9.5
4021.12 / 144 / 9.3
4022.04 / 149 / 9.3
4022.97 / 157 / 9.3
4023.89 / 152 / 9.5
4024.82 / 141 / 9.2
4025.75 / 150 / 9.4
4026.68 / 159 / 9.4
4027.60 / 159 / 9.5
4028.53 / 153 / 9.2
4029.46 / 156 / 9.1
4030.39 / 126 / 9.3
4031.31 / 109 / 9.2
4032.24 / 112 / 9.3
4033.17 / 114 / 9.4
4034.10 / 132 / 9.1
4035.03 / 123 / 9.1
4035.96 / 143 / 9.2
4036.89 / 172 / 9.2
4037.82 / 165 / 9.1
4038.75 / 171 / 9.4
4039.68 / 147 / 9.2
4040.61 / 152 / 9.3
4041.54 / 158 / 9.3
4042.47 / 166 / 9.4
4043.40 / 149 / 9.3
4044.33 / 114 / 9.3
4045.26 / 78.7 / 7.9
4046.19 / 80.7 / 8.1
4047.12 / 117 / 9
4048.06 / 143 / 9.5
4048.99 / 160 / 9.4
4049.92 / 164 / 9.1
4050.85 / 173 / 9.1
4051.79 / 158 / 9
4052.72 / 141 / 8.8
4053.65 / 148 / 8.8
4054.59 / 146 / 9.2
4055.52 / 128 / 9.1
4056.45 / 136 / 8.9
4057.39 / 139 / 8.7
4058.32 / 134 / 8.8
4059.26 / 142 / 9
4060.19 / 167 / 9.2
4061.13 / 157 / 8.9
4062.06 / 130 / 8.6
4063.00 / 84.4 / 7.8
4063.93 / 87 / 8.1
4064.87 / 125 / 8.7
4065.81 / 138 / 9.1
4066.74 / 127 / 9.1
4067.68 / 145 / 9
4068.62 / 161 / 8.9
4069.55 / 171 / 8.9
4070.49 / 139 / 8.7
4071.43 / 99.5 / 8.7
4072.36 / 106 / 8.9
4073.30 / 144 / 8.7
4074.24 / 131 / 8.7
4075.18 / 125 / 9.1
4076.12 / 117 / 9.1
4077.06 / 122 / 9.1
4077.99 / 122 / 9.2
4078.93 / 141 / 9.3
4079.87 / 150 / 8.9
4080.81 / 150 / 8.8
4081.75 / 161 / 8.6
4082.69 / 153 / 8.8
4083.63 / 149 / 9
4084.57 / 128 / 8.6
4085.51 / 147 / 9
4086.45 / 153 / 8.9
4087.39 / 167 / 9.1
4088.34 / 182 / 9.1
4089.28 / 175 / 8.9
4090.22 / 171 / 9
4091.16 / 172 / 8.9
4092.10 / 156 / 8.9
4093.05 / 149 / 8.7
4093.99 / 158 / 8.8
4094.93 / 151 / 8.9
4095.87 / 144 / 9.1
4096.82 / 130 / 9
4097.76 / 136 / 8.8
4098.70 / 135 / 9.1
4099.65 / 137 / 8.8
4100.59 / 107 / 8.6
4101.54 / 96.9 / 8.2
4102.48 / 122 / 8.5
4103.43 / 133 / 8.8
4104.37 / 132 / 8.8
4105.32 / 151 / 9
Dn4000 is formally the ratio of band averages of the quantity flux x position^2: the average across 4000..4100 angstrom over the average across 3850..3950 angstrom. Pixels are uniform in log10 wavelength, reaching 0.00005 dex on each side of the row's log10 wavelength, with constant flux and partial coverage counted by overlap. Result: 1.9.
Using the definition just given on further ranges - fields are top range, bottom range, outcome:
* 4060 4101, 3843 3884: 2.03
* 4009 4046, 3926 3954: 2.20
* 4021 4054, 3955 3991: 1.63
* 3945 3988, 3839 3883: 1.29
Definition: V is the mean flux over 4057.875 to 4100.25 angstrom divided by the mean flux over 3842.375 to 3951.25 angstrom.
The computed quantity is 1.76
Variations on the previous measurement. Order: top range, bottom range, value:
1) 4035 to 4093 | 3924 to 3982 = 1.94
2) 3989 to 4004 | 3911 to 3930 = 1.62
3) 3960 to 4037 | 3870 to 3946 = 1.51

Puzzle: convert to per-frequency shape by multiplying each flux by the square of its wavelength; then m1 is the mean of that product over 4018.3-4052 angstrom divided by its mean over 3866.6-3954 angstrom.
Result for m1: 1.9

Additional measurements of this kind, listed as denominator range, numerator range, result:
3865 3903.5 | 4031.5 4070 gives 1.80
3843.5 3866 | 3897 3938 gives 1.05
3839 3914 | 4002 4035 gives 1.83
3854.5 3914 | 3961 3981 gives 0.83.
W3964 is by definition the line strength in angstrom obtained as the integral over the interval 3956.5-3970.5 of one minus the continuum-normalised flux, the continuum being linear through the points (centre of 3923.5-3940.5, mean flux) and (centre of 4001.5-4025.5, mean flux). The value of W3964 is 4.38 angstrom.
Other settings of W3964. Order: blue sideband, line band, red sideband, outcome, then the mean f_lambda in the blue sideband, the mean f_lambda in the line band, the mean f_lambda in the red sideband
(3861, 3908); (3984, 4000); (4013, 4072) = -1.72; 84.1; 136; 140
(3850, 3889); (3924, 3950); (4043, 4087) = 8.92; 73.3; 62.7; 136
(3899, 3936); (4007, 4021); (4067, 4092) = -3.32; 79.2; 147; 145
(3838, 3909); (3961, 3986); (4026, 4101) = 7.32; 80.3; 80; 141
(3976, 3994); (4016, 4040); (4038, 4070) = -1.53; 129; 144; 140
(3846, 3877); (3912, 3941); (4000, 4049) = 9.34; 76.5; 68.6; 142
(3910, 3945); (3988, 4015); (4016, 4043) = -3.14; 71.1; 140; 146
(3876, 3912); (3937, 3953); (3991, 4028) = 3.86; 89.7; 86.4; 144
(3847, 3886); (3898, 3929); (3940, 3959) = -1.24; 76.6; 91.4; 96.9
